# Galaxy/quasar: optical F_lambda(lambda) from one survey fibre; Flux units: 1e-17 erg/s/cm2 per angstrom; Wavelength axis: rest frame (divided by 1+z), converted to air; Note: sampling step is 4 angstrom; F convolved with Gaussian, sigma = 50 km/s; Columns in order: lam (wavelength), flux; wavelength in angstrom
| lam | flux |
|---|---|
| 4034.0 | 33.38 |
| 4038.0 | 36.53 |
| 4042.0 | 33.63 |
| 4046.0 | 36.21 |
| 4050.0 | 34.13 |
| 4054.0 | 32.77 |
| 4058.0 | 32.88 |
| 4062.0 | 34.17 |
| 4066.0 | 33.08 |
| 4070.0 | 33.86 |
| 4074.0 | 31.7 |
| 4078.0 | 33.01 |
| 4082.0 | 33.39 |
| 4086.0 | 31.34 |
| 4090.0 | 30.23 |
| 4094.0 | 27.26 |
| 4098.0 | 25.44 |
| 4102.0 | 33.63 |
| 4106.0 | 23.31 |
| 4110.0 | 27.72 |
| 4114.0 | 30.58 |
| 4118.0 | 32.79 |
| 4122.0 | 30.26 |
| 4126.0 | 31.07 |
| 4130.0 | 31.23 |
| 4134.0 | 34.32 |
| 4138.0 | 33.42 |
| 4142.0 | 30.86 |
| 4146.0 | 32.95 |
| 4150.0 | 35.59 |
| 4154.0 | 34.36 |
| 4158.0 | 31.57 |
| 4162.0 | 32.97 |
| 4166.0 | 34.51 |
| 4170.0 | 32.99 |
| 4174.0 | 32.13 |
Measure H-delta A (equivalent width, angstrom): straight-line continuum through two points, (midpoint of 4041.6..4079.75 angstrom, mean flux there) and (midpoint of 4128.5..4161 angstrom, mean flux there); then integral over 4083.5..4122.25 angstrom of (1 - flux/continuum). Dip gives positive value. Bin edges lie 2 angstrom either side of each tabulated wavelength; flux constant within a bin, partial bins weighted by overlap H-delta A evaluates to 4.70 angstrom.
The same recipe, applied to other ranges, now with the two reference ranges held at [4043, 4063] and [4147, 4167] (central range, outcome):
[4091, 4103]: 1.91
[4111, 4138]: 1.69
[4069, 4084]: 0.45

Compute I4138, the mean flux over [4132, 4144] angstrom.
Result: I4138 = 32.9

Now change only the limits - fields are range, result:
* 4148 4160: 33.8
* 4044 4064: 34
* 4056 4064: 33.5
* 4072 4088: 32.4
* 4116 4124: 31.5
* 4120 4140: 32.1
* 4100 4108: 28.5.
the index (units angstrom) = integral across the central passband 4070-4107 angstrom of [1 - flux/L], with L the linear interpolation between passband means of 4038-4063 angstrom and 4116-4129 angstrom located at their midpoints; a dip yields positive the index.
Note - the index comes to 2.7 angstrom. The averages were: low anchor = 34.2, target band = 30.3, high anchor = 31.4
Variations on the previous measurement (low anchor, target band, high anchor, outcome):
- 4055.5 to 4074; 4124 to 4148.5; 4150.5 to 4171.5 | 0.76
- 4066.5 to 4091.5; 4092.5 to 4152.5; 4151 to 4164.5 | 3.81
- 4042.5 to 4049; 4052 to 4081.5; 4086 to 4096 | -0.58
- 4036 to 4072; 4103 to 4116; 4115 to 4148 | 1.97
